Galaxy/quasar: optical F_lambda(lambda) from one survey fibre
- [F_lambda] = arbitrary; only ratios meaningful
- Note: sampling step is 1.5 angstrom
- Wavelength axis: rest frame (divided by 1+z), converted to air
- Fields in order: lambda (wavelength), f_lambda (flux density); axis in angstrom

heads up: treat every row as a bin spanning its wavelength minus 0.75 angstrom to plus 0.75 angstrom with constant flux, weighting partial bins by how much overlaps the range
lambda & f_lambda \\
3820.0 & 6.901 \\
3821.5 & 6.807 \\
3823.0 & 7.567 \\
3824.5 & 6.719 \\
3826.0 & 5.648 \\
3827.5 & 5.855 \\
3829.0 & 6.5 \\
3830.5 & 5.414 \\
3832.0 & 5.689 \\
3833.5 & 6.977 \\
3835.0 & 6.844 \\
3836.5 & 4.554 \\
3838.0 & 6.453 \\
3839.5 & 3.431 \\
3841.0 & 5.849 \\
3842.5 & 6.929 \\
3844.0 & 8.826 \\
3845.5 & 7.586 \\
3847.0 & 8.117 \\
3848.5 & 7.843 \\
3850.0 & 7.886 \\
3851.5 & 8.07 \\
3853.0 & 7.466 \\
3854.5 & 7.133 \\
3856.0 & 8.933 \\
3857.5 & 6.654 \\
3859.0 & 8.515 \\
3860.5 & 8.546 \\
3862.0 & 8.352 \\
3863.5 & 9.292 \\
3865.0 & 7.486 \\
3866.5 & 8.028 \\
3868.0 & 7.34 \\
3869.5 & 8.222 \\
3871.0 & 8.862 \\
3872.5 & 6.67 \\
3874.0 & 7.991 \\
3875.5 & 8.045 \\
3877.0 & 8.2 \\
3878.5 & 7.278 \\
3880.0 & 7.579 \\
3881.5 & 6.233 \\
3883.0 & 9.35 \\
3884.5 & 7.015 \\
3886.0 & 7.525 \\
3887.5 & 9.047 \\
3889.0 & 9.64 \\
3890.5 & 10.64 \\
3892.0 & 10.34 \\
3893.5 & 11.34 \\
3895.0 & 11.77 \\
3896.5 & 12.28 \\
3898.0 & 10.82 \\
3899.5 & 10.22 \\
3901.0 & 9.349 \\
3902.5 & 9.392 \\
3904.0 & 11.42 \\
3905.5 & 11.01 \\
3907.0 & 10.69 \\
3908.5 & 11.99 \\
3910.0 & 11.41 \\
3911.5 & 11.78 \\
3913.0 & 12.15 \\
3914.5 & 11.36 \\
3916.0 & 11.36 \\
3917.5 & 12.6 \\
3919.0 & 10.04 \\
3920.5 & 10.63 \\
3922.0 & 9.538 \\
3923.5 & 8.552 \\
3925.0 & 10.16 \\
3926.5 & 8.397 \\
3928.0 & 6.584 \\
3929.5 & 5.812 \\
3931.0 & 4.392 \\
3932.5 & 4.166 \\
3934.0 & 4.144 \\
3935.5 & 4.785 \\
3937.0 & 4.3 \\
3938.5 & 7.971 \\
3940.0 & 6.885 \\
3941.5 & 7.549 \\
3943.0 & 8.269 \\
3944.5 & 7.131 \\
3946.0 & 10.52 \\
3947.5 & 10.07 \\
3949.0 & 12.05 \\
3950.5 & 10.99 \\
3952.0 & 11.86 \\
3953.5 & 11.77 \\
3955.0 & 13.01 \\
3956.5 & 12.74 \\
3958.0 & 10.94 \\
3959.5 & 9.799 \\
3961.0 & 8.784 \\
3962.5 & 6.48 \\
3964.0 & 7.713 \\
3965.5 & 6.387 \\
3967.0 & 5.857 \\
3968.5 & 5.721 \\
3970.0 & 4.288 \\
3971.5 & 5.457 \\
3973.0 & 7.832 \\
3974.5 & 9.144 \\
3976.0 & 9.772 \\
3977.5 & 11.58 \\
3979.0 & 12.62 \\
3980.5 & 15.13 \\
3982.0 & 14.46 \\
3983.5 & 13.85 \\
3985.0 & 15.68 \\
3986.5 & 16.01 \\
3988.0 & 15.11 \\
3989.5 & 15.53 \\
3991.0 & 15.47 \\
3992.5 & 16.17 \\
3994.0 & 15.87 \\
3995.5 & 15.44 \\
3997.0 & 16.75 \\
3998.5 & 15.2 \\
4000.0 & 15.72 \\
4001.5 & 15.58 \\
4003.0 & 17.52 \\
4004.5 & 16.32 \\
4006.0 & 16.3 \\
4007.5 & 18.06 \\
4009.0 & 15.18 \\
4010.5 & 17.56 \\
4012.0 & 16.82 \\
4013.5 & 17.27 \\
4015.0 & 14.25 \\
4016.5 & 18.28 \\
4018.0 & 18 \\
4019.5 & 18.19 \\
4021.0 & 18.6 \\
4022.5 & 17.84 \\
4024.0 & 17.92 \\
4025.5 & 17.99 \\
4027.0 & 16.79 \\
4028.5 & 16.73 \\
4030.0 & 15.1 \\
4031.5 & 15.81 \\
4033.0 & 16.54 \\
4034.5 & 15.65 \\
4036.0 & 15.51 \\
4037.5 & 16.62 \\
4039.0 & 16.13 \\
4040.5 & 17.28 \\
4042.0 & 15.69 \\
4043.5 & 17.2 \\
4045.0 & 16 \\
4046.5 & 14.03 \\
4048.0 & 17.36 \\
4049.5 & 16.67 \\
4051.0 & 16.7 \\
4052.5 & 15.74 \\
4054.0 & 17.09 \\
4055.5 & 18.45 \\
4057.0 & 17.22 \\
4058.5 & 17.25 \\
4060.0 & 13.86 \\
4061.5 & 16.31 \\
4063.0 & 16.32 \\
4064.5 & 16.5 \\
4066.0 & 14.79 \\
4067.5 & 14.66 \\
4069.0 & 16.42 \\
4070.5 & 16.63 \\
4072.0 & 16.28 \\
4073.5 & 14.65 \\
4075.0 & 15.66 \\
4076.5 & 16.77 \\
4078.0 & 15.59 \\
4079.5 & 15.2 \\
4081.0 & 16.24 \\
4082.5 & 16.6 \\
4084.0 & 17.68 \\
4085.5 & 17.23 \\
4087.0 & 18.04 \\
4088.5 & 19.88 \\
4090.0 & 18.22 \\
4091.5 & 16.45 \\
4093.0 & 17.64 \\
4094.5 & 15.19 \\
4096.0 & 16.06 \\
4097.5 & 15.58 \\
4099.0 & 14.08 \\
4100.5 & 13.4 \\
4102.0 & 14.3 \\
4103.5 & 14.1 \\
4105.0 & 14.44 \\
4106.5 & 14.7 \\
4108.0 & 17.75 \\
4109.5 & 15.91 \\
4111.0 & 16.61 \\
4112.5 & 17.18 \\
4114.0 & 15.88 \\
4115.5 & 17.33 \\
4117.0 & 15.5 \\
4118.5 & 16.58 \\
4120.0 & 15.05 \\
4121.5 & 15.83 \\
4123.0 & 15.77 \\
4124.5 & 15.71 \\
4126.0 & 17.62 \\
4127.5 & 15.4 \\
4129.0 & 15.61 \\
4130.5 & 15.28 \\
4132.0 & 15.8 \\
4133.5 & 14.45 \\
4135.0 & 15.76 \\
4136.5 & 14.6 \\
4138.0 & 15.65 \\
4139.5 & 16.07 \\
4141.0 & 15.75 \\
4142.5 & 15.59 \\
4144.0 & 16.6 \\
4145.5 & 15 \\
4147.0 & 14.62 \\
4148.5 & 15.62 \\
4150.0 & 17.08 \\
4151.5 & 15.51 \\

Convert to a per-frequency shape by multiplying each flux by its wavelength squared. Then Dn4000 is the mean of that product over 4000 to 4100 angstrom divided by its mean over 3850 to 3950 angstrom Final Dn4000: 2.0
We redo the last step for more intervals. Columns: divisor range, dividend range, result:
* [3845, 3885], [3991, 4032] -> 2.28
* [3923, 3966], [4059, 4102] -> 2.06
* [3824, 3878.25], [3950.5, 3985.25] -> 1.46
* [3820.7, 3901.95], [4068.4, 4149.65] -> 2.29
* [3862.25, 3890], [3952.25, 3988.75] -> 1.37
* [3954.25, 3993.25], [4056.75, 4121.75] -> 1.55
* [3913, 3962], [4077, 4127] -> 1.95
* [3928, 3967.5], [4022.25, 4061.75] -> 2.10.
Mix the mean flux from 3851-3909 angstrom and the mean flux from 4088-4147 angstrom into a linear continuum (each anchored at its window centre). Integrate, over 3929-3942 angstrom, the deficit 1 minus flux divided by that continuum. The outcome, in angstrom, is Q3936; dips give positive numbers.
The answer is 6.21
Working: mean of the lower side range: 8.93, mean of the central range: 5.51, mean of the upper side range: 15.8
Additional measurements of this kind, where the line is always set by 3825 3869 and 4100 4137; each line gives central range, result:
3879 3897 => -1.9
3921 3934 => 3.4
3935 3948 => 3.4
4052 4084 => -4.8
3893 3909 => -3.8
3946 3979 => 4.4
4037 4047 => -2.2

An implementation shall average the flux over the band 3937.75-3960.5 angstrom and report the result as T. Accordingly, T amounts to 10.1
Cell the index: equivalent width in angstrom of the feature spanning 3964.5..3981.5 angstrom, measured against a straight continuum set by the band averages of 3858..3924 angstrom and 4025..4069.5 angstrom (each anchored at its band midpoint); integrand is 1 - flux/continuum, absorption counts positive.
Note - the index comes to 5.9 angstrom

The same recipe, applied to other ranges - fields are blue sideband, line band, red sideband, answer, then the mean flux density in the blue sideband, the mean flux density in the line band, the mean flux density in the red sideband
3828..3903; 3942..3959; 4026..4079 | 1.4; 8.04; 10.8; 16.2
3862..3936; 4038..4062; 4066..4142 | -3.9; 9.05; 16.4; 16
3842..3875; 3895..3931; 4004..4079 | 0.6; 7.95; 10.2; 16.5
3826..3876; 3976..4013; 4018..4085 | -4.3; 7.26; 15.5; 16.4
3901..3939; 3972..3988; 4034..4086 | -0.6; 9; 12.6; 16.2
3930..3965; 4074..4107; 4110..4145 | -3.9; 8.5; 16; 15.9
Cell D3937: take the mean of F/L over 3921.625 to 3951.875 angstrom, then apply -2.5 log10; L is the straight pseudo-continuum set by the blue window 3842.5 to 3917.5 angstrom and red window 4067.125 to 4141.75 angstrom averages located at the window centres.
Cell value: 0.380 mag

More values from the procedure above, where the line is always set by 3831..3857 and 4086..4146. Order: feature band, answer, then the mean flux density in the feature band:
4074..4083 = -0.090 mag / 16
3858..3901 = -0.084 mag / 8.8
